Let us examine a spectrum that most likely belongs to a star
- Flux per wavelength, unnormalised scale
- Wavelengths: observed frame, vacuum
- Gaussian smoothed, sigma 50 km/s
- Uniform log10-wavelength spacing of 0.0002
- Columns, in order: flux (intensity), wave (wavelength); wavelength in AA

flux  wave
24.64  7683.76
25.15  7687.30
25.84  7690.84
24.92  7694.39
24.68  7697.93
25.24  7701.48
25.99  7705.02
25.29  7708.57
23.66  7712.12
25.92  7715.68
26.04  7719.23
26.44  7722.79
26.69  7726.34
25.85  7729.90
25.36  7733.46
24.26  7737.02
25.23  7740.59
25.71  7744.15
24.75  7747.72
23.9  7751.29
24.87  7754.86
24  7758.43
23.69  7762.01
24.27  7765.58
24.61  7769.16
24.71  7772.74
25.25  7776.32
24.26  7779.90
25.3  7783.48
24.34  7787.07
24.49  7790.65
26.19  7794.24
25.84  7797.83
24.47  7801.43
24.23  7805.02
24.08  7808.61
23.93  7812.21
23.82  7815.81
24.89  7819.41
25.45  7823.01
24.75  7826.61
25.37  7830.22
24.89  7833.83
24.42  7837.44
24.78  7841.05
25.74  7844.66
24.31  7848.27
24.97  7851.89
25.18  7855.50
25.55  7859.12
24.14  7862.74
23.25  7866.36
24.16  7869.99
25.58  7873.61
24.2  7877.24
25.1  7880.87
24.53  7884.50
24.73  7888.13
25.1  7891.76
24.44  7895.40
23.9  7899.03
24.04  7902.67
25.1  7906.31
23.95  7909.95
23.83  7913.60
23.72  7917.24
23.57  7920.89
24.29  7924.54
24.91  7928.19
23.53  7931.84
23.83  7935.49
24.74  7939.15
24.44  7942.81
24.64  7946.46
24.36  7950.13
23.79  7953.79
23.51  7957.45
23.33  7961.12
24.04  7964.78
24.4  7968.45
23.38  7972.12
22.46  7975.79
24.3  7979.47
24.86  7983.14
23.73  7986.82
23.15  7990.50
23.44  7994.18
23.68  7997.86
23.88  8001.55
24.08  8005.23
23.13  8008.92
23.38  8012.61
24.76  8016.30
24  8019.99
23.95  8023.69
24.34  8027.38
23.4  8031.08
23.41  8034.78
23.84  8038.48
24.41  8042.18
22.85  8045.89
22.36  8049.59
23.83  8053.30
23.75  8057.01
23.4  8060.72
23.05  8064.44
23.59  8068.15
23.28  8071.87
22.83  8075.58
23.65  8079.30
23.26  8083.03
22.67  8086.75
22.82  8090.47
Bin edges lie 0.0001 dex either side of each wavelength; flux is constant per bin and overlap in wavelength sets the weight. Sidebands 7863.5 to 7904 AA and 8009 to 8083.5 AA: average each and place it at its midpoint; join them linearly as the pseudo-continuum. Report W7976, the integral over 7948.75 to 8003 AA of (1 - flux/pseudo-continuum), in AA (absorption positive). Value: 0.5 AA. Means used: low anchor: 24.5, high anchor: 23.6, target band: 23.7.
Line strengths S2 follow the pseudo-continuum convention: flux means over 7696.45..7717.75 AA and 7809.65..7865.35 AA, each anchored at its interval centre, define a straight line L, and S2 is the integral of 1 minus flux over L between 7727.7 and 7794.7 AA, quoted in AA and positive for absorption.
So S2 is 0.6 AA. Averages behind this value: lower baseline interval 25.1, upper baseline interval 24.8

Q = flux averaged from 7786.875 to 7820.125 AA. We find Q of 24.6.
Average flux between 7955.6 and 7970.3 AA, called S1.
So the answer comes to 23.8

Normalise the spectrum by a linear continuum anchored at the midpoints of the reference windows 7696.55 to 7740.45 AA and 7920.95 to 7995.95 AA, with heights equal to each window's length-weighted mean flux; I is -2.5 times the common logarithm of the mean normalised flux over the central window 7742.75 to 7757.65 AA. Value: 0.02 mag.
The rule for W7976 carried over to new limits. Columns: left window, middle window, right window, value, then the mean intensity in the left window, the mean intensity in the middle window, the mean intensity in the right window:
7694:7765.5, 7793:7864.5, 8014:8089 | -0.6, 25.1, 24.8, 23.5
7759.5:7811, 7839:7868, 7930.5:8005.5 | -0.4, 24.7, 24.8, 23.9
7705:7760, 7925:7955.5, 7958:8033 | -0.3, 25.2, 24.3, 23.8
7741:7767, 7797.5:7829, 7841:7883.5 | 0.1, 24.5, 24.6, 24.7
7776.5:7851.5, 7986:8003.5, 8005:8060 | 0.2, 24.8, 23.6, 23.7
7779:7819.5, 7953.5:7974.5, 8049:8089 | 0.1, 24.7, 23.7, 23.3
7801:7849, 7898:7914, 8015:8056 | 0.1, 24.7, 24.2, 23.7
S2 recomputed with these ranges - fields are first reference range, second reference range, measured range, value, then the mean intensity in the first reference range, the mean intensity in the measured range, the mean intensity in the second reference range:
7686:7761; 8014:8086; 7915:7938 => 0.2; 25.2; 24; 23.6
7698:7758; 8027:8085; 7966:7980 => 0.2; 25.3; 23.6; 23.4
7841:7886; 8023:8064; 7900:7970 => 0.5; 24.7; 24.1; 23.6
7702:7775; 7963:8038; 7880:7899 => -0.3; 25.1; 24.7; 23.8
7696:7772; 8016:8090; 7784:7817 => 0.1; 25.1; 24.6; 23.5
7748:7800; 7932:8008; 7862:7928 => -0.4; 24.7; 24.3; 23.9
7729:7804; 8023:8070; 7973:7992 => 0.1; 24.8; 23.7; 23.5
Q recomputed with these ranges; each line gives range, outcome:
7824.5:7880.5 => 24.8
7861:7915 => 24.4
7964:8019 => 23.8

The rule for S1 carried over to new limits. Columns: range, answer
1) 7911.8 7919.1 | 23.8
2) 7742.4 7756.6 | 24.8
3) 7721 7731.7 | 26.3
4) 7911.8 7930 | 24.1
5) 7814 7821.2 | 24.3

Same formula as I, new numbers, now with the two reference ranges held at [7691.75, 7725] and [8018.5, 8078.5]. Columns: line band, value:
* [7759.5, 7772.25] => 0.04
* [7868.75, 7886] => -0.01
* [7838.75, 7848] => -0.02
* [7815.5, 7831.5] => -0.01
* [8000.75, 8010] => 0.00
